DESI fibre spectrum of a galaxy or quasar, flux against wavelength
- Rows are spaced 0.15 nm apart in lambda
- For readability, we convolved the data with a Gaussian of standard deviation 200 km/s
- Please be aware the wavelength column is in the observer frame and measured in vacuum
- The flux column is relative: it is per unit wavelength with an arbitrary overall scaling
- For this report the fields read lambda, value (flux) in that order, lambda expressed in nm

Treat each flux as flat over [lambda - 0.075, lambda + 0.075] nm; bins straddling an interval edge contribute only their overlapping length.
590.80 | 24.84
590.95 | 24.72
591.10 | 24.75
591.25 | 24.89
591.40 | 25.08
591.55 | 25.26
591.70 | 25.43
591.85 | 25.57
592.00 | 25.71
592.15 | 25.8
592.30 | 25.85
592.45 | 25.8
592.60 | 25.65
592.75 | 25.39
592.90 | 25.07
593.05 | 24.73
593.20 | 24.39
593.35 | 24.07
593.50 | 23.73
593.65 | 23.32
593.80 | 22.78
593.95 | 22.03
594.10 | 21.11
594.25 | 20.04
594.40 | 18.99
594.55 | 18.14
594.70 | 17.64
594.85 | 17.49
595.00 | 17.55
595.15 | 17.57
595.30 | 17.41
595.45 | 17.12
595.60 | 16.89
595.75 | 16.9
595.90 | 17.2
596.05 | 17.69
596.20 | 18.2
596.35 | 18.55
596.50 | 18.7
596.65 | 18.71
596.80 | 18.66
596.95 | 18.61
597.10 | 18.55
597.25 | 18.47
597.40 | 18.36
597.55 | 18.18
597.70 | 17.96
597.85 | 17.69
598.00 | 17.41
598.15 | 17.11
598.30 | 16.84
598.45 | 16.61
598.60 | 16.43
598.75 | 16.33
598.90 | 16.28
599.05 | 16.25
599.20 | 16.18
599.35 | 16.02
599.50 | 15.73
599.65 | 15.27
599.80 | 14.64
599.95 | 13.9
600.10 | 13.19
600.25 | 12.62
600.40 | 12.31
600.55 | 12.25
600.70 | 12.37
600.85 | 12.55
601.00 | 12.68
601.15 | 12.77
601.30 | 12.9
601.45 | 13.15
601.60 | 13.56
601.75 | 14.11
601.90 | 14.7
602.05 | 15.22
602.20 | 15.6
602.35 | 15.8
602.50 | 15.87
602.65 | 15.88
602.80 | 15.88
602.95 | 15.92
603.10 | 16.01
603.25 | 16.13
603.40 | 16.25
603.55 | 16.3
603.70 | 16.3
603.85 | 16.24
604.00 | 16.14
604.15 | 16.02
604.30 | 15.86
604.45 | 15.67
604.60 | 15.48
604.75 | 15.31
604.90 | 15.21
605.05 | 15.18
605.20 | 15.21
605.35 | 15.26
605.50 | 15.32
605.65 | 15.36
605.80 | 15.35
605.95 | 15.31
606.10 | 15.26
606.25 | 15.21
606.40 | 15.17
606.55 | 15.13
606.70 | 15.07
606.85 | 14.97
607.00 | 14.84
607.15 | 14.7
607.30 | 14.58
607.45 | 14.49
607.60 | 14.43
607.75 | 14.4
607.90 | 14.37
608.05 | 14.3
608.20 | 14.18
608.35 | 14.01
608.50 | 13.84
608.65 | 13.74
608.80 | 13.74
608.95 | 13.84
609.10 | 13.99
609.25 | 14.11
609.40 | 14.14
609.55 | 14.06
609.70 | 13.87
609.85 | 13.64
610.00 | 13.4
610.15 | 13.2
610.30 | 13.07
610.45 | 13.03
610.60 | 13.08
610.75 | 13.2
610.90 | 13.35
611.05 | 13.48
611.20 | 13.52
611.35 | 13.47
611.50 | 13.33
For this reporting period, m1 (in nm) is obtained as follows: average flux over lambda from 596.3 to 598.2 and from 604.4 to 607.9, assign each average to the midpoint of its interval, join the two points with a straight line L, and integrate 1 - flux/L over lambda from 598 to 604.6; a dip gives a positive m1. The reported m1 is 0.65 nm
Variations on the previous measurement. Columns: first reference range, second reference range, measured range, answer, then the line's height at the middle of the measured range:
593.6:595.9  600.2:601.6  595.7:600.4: -0.377 nm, 15.6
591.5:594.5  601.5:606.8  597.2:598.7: 0.204 nm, 20.2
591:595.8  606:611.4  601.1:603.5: 0.338 nm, 17.5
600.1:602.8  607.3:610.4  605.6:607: -0.128 nm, 13.9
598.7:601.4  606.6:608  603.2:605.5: -0.212 nm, 14.4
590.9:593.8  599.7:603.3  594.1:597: 0.420 nm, 21.2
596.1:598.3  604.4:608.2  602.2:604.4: 0.003 nm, 16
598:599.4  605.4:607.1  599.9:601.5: 0.336 nm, 16.2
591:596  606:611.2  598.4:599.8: 0.227 nm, 19.1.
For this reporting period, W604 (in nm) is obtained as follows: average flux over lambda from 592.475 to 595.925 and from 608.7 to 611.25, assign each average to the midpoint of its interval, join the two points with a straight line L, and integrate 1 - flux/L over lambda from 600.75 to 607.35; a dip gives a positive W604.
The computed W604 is 0.45 nm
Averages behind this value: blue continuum 20.8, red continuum 13.6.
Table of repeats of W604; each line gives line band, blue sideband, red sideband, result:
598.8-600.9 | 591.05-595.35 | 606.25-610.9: 0.53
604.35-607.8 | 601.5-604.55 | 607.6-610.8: -0.08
